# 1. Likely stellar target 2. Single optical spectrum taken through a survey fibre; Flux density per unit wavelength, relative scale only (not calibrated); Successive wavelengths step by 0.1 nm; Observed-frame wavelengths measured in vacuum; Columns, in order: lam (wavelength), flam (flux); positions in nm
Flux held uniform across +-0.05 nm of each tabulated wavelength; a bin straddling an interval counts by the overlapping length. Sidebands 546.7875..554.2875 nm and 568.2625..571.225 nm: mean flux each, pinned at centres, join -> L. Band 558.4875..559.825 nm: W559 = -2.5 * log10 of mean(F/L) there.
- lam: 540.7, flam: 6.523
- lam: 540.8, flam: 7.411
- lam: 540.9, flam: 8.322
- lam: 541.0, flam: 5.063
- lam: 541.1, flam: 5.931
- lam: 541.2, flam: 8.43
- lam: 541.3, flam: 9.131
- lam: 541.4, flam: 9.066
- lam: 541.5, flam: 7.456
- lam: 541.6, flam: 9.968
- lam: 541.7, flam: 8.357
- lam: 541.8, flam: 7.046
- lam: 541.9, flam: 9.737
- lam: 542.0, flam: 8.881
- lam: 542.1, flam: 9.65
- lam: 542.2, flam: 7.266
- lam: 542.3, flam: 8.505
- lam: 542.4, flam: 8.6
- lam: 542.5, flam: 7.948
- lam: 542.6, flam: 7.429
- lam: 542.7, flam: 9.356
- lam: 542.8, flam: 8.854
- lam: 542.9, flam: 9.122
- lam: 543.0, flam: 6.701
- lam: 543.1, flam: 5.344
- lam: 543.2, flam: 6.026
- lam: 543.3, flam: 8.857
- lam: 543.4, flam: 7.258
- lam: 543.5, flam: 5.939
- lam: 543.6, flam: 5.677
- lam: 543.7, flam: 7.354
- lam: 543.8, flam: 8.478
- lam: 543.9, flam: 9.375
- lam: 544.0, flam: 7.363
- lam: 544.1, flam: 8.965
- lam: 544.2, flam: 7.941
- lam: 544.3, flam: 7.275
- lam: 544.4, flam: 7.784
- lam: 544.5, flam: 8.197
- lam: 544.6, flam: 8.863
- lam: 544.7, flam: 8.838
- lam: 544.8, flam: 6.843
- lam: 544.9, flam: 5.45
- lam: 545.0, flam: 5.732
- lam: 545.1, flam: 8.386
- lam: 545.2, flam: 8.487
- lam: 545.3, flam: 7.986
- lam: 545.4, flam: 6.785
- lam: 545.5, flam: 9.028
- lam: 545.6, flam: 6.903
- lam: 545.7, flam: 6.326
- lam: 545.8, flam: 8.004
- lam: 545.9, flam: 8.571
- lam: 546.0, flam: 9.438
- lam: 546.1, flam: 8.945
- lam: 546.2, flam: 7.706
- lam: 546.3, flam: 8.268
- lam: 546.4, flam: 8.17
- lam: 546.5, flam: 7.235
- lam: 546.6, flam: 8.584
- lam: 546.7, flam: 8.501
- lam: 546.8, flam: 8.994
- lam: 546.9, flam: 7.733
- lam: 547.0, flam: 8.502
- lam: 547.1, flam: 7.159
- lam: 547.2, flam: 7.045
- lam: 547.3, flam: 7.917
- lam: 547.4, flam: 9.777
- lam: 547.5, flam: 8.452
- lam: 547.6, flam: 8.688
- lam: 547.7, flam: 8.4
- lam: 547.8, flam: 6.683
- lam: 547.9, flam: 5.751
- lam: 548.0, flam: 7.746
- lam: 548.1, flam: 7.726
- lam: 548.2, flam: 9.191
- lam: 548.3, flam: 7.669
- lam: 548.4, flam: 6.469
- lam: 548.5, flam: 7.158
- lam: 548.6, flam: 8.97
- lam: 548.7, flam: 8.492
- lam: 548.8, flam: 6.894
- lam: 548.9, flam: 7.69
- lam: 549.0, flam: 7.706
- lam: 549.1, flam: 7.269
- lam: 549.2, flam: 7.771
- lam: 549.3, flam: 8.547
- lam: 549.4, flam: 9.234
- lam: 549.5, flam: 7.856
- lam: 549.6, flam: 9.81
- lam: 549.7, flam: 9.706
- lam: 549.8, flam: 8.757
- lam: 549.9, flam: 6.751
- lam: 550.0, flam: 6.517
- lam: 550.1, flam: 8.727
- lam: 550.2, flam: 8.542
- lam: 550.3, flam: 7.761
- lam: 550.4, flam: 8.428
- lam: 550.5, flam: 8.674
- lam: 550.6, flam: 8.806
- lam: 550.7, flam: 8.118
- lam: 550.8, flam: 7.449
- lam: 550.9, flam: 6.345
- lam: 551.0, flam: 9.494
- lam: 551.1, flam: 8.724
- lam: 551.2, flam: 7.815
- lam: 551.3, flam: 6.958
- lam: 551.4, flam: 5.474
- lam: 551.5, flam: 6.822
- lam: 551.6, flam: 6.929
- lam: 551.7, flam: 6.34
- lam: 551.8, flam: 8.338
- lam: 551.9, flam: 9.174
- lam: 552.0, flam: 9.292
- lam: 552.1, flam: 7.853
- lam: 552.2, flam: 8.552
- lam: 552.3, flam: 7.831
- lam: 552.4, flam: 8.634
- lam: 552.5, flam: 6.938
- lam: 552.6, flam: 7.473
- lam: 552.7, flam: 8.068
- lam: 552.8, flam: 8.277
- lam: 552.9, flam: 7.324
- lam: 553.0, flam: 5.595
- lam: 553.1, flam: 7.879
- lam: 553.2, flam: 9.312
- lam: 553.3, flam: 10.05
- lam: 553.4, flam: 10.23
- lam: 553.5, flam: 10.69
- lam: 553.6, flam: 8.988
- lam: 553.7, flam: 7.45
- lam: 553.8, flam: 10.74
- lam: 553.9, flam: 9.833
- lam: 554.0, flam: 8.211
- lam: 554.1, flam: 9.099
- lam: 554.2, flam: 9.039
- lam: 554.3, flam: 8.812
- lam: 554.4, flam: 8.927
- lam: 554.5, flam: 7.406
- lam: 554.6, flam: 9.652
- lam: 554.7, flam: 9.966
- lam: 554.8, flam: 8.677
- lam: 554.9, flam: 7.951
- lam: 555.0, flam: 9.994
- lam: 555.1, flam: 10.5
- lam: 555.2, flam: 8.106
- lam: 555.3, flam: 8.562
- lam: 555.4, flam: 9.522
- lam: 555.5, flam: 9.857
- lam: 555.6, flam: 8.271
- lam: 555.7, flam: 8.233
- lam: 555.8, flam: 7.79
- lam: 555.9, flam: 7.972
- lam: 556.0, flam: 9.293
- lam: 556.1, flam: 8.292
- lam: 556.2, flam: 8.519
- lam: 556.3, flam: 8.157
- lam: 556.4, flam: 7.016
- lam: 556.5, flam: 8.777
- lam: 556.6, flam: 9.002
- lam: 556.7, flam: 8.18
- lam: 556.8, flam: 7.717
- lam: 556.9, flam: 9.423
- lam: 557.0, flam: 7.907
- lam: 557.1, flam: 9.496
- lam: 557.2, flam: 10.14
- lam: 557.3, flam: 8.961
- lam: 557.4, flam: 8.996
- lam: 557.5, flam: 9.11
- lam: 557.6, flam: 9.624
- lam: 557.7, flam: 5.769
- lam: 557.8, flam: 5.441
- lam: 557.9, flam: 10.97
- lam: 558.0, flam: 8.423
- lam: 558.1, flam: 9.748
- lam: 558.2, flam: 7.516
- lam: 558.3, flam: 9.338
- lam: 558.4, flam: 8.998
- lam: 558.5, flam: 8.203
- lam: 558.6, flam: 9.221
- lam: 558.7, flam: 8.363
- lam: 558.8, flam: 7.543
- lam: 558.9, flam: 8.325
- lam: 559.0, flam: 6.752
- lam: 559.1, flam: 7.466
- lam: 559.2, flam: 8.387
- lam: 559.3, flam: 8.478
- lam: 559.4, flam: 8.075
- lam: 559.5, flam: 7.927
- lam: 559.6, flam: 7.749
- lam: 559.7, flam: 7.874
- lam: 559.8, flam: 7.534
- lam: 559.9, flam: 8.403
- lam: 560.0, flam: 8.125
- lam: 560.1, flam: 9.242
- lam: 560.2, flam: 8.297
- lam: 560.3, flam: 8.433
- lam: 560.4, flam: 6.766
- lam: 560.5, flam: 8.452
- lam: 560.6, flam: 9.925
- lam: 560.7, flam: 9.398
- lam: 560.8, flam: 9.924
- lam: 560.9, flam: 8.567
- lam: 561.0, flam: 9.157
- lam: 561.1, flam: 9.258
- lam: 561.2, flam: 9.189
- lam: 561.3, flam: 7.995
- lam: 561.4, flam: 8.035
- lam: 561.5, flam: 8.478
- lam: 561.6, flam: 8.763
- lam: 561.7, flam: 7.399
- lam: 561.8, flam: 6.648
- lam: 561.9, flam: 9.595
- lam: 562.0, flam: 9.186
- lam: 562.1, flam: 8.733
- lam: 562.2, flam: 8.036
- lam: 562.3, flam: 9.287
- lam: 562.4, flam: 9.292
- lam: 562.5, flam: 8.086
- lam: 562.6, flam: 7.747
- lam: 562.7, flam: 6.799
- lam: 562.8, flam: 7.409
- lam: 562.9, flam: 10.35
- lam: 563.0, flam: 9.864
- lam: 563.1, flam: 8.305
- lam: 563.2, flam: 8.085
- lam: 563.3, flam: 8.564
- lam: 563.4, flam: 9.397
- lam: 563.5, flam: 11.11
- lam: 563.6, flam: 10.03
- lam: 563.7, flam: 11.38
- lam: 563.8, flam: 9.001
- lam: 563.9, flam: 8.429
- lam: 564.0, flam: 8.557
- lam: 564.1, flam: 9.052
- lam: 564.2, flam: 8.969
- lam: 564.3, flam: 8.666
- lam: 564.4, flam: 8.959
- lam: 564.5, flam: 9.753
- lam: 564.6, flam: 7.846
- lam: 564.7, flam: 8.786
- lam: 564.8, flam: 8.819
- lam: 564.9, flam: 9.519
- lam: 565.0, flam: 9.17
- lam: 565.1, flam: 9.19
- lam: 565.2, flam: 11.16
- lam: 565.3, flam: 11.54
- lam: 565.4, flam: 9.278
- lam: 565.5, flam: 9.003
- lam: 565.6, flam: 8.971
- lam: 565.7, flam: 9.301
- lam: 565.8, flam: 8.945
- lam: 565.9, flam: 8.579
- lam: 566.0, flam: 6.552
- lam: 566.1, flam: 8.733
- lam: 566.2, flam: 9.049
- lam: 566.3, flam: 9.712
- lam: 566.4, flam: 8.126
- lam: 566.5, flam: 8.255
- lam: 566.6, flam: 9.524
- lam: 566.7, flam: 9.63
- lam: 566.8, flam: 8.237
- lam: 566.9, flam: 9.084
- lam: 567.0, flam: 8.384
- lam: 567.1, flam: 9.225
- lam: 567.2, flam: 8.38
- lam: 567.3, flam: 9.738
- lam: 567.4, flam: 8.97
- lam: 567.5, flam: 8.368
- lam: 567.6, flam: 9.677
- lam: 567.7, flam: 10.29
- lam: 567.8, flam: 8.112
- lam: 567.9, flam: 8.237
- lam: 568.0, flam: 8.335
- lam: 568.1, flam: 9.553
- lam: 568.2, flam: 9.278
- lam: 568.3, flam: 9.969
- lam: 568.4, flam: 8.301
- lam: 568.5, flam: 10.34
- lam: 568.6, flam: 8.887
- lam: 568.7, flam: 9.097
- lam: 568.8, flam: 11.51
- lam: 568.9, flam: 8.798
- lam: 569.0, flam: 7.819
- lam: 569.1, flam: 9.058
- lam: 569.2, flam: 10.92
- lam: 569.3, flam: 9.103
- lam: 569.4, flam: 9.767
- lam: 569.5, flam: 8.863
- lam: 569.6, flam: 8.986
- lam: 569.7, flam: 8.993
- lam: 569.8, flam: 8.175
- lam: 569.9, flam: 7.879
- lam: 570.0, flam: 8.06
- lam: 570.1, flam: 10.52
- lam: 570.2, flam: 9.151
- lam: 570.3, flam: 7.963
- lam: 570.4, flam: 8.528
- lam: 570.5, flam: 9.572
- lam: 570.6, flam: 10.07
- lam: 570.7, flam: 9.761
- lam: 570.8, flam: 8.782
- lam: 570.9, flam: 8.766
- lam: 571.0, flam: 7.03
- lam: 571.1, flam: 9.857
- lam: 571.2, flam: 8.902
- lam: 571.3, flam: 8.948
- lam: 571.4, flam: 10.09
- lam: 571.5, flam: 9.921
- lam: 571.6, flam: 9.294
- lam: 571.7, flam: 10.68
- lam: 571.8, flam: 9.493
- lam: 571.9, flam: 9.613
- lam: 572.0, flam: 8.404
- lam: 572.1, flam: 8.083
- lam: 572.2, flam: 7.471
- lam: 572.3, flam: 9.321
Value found 0.07 mag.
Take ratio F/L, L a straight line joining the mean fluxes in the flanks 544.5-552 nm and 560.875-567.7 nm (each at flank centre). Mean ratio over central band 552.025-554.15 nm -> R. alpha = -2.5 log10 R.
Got -0.040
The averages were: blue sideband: 7.92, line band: 8.53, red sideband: 8.92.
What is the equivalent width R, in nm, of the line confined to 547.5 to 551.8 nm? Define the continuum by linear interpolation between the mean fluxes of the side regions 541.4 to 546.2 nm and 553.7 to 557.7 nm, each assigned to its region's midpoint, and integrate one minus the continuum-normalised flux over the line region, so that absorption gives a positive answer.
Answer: 0.261 nm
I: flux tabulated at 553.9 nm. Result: 9.833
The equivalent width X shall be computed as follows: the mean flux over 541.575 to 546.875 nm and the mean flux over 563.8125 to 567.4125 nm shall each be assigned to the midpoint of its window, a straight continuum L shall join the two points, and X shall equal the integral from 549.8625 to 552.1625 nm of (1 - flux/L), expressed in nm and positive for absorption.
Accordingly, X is 0.13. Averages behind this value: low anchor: 7.94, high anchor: 9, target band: 7.81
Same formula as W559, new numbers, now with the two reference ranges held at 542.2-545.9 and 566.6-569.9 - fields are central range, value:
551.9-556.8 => -0.045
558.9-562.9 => 0.041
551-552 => 0.072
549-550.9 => -0.023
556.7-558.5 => -0.022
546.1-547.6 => -0.048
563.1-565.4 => -0.055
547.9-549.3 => 0.033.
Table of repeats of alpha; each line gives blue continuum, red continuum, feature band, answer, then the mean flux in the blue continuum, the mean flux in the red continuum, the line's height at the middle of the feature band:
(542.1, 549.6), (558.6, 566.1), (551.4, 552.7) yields 0.06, 7.87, 8.71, 8.18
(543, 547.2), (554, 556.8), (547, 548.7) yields 0.02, 7.72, 8.7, 7.98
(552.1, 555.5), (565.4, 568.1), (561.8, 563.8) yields -0.02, 8.74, 8.85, 8.81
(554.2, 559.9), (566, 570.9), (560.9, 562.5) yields 0.02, 8.52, 9.05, 8.74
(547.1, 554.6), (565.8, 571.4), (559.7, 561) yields 0.00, 8.14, 9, 8.6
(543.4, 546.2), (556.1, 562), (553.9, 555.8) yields -0.09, 7.73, 8.44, 8.23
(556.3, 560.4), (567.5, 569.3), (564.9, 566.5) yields -0.01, 8.35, 9.27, 9.03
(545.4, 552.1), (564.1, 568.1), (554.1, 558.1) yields -0.04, 7.97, 9.01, 8.41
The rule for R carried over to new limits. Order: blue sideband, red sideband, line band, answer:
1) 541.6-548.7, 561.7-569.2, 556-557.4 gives -0.01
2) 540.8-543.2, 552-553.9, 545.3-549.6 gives 0.15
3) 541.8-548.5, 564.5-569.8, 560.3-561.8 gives 0.03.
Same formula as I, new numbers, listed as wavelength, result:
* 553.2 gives 9.312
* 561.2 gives 9.189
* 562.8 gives 7.409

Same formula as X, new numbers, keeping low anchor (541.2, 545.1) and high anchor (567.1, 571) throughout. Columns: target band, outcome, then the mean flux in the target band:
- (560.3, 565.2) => -0.02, 8.85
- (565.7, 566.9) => 0.03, 8.71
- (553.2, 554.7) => -0.15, 9.25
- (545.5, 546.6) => 0.00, 8.03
